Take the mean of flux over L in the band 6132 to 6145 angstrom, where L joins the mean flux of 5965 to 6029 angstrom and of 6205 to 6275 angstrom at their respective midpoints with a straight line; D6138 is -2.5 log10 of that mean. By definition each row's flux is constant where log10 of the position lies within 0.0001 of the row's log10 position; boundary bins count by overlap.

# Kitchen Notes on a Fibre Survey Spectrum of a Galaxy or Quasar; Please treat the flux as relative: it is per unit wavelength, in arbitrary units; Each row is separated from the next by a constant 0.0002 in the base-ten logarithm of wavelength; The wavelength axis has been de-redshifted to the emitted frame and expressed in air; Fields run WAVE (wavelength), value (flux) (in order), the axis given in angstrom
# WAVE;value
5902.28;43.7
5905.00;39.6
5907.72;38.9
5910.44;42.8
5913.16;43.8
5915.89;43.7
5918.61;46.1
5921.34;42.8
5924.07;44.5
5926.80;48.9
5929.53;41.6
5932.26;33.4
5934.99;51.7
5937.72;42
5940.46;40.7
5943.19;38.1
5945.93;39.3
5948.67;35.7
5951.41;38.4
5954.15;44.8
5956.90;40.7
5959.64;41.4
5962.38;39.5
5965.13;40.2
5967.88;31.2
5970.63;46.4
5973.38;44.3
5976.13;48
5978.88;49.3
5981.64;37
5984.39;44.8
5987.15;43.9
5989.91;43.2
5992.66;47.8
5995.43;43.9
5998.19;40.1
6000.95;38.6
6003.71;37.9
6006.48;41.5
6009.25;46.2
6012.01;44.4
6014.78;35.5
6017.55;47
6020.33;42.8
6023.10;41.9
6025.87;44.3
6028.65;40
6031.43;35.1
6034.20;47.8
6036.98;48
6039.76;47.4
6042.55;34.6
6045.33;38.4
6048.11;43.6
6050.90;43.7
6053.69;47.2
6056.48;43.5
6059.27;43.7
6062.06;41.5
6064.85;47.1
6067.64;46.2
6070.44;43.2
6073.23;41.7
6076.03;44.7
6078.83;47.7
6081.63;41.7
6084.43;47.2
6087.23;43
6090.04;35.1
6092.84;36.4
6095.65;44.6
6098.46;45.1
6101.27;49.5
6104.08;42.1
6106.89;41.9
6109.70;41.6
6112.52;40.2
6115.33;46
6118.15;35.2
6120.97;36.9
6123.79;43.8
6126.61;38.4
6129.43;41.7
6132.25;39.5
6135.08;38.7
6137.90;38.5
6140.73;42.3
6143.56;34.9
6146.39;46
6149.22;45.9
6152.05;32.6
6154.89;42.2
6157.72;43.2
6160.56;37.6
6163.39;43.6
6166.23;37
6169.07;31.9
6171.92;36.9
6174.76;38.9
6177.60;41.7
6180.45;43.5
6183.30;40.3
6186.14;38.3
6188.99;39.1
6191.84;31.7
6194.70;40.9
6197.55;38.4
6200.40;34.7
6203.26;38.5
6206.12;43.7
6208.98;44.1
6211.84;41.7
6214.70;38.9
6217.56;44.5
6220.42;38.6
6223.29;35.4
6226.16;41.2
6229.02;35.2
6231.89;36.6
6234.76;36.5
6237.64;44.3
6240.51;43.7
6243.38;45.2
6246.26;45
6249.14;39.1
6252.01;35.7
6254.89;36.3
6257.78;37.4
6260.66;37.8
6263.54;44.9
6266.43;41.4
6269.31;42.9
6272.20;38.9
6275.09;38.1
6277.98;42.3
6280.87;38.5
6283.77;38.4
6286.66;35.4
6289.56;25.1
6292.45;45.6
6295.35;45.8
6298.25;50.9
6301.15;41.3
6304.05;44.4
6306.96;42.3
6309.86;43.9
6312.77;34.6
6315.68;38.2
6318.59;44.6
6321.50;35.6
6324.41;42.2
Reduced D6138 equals 0.07 mag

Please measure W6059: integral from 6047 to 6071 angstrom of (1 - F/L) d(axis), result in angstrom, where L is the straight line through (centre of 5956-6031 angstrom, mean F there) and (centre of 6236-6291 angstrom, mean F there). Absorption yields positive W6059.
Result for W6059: -1.7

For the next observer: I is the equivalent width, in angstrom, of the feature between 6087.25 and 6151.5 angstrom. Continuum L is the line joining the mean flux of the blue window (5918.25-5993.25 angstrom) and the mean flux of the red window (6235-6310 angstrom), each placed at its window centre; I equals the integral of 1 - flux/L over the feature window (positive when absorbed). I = 0.7 angstrom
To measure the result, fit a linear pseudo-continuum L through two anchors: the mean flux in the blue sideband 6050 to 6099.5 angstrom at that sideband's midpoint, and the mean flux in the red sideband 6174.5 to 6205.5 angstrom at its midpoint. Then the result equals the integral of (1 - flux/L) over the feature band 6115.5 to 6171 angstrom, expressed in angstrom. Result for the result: 1.6 angstrom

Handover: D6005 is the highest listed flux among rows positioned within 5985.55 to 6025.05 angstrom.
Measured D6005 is 47.8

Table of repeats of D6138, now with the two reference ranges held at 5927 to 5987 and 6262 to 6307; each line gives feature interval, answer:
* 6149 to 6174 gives 0.07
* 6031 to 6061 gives -0.05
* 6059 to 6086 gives -0.08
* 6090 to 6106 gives -0.04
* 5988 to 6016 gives -0.01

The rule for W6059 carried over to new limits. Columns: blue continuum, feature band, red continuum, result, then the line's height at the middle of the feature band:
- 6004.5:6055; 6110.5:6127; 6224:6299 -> 0.5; 41.6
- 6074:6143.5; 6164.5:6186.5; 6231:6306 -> 1.3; 41.1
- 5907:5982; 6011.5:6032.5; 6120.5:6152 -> 0.0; 41.4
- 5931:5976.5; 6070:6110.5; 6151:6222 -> -3.2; 39.9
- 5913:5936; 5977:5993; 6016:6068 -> -0.2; 43.6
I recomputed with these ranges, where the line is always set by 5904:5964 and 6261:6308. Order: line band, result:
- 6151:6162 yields 0.6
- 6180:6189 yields 0.2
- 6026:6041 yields -0.8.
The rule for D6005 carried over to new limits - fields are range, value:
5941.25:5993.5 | 49.3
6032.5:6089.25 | 48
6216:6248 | 45.2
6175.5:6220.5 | 44.5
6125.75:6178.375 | 46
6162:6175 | 43.6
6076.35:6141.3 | 49.5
